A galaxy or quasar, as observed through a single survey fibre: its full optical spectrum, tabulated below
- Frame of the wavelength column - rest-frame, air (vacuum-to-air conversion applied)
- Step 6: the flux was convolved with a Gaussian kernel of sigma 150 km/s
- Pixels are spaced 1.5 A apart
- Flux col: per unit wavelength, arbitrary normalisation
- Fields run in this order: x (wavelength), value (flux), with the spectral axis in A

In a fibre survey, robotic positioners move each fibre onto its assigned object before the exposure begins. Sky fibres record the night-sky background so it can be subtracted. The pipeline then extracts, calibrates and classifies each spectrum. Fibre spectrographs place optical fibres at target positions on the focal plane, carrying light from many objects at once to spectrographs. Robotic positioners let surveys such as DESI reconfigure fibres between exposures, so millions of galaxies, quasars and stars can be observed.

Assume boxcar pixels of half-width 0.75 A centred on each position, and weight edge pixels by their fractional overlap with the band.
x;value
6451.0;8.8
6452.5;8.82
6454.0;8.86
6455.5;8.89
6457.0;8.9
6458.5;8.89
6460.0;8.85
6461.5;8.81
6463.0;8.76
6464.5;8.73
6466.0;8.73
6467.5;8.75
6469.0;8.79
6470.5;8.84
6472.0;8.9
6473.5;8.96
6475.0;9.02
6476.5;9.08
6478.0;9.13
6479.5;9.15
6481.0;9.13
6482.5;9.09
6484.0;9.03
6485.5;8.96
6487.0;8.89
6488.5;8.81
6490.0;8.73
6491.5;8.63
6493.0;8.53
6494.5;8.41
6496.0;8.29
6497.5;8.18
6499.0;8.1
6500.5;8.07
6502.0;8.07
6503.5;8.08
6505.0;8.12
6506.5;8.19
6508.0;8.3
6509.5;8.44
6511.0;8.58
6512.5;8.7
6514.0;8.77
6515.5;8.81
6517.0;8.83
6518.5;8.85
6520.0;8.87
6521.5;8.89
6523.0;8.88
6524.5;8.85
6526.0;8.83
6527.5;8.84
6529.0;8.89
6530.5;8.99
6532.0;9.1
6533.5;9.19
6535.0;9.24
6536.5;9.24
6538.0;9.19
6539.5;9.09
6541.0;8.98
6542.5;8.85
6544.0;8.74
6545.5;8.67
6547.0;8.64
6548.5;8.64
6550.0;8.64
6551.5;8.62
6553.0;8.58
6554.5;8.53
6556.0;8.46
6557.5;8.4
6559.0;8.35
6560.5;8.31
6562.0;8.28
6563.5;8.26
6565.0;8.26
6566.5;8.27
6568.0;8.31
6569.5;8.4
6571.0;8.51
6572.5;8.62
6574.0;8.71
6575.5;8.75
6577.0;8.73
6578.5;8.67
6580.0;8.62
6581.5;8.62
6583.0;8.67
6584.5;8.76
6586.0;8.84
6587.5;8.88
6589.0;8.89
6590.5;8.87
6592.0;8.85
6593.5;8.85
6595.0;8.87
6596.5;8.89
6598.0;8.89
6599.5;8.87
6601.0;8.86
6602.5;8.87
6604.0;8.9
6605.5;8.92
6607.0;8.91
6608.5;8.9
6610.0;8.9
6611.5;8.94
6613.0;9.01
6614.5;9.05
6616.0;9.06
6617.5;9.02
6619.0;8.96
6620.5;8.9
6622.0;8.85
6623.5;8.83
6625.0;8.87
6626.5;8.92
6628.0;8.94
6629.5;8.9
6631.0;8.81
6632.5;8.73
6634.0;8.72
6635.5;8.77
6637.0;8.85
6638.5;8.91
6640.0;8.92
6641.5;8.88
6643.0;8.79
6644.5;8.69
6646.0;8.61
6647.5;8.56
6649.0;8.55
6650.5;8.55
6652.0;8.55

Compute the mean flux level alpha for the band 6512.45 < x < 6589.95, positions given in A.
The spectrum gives 8.72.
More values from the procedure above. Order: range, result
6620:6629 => 8.88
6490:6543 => 8.68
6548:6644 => 8.74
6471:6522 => 8.66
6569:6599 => 8.75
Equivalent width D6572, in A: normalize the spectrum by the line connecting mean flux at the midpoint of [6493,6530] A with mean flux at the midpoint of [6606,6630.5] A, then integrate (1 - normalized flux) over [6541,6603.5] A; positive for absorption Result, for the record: 0.83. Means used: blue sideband 8.54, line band 8.65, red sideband 8.93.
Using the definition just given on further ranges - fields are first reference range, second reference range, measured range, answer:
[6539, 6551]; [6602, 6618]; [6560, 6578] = 0.8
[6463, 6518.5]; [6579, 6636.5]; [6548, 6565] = 0.6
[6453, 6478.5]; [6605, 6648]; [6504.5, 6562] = 0.9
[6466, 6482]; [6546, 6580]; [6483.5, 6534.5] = 0.8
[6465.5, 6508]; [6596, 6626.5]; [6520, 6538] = -0.5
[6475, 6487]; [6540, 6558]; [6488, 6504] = 1.1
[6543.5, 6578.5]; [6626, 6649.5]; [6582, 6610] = -0.7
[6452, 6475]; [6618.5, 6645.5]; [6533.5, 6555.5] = 0.0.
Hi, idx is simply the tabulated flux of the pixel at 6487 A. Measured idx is 8.89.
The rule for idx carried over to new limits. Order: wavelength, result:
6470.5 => 8.84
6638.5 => 8.91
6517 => 8.83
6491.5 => 8.63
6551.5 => 8.62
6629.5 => 8.9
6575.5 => 8.75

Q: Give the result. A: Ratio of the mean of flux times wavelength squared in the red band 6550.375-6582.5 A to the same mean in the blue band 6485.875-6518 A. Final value 1.02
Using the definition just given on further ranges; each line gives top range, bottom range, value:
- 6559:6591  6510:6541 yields 0.97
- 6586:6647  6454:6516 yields 1.06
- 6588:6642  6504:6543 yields 1.04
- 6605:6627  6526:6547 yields 1.02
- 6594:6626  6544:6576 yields 1.07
